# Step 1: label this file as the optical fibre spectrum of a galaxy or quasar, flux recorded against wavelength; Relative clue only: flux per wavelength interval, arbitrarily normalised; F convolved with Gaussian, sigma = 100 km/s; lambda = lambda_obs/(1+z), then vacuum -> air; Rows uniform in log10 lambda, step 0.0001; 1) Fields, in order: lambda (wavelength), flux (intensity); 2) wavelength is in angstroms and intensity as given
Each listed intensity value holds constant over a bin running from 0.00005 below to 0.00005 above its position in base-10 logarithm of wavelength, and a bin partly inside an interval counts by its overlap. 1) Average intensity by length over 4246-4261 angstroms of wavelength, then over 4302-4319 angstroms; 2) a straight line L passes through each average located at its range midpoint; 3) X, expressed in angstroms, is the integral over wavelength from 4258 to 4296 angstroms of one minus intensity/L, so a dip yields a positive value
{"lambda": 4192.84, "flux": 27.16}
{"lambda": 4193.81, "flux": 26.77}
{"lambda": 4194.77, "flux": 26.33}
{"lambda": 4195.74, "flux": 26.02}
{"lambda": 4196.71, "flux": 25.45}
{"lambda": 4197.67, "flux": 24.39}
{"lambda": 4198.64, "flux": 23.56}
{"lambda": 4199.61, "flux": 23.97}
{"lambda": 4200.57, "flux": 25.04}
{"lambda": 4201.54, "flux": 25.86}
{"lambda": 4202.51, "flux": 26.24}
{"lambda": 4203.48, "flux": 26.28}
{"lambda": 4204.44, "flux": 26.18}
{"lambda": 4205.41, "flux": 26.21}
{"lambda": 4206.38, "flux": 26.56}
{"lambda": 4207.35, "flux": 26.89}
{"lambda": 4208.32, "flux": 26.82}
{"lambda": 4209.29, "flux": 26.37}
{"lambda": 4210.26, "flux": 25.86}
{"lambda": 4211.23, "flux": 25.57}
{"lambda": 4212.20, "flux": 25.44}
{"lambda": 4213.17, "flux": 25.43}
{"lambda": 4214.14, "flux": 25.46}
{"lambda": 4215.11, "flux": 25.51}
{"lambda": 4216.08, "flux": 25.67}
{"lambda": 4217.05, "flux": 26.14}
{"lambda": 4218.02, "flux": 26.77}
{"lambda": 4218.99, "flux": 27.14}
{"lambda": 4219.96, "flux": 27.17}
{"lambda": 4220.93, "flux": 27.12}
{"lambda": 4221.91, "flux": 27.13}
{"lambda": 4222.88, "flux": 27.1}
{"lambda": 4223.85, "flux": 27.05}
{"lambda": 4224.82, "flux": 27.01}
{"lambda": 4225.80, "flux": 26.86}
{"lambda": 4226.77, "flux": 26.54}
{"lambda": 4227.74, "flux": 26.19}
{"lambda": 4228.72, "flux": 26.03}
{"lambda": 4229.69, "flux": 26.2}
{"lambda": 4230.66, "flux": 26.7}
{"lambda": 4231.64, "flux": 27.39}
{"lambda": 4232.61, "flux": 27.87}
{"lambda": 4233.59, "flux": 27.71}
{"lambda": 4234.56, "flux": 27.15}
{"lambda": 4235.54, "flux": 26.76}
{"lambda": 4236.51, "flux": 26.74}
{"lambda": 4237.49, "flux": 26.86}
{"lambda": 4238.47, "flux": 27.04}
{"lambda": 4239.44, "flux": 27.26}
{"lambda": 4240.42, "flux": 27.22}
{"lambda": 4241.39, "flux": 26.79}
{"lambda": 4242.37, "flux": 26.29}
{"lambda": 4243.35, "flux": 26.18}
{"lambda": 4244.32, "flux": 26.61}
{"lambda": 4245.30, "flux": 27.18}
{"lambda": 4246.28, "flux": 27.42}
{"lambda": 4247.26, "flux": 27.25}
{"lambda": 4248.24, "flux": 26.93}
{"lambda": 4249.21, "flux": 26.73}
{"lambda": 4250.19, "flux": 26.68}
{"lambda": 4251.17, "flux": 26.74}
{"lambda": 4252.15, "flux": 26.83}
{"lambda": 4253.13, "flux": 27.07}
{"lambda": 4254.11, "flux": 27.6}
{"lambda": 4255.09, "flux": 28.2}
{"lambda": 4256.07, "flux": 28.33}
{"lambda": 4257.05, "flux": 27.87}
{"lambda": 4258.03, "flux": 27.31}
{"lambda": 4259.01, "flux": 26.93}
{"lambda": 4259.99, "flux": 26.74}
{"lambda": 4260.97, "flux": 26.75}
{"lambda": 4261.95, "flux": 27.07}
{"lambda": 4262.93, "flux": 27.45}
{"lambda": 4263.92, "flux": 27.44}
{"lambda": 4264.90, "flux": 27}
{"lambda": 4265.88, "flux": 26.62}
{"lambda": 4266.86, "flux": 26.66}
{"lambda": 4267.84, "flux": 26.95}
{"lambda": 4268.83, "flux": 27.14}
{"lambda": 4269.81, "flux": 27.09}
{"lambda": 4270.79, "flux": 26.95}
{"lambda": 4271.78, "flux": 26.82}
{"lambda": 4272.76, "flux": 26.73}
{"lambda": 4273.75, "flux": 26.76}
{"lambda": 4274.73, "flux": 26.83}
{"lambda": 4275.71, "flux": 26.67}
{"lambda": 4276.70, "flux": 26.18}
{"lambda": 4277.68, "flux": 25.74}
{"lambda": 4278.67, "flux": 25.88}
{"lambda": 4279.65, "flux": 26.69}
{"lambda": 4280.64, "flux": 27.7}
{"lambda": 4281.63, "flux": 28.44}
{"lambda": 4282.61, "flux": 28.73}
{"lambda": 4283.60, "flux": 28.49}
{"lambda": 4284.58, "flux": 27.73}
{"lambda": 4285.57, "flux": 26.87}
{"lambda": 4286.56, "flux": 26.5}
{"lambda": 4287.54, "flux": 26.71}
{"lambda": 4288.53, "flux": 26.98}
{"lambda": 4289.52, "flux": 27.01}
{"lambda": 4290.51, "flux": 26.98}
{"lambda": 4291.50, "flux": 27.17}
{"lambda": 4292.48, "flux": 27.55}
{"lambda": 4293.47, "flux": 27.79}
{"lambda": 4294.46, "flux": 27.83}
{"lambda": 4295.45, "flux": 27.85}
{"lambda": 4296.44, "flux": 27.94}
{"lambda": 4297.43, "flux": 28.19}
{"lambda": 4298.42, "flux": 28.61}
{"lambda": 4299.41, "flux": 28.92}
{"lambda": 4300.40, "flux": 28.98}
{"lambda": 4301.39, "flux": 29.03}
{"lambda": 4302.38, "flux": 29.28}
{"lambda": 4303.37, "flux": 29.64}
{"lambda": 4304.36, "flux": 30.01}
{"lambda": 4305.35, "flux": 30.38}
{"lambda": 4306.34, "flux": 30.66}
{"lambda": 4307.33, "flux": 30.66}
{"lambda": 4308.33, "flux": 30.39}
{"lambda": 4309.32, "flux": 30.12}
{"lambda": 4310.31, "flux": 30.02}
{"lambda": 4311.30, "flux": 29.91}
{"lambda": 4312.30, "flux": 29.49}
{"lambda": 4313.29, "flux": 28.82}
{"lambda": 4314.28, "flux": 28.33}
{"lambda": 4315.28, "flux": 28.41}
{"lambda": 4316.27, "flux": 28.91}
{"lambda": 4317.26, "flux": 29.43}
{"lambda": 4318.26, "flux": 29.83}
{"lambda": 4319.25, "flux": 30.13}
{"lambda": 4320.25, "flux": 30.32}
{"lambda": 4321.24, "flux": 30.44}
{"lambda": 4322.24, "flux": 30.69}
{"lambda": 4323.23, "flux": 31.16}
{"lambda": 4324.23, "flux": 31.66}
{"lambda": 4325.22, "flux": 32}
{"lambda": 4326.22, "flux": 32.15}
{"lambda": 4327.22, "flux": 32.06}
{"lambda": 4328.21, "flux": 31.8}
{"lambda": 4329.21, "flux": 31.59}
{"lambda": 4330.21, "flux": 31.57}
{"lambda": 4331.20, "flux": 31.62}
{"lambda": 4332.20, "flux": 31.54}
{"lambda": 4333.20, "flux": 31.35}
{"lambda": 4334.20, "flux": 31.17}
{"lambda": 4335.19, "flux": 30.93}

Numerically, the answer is 1.53 angstroms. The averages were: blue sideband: 27.2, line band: 27.1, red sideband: 29.7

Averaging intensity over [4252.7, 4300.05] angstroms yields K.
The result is 27.3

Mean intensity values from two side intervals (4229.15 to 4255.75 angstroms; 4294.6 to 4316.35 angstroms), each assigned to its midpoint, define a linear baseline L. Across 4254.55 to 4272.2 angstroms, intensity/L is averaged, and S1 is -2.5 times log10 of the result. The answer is 0.023 mag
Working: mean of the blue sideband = 27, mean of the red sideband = 29.3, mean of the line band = 27.2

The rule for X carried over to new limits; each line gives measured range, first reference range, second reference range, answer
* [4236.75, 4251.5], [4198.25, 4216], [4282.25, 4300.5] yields -0.2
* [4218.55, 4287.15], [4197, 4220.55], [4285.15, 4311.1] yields 0.4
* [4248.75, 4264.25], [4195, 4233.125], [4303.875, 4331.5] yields 0.4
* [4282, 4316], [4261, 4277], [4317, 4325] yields 0.5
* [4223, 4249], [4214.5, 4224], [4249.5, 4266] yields 0.0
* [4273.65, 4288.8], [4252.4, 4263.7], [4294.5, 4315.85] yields 0.7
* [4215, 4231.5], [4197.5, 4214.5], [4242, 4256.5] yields -0.3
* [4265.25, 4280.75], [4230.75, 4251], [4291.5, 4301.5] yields 0.6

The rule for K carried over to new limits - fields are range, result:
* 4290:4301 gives 28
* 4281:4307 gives 28.3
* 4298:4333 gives 30.3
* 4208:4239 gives 26.6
